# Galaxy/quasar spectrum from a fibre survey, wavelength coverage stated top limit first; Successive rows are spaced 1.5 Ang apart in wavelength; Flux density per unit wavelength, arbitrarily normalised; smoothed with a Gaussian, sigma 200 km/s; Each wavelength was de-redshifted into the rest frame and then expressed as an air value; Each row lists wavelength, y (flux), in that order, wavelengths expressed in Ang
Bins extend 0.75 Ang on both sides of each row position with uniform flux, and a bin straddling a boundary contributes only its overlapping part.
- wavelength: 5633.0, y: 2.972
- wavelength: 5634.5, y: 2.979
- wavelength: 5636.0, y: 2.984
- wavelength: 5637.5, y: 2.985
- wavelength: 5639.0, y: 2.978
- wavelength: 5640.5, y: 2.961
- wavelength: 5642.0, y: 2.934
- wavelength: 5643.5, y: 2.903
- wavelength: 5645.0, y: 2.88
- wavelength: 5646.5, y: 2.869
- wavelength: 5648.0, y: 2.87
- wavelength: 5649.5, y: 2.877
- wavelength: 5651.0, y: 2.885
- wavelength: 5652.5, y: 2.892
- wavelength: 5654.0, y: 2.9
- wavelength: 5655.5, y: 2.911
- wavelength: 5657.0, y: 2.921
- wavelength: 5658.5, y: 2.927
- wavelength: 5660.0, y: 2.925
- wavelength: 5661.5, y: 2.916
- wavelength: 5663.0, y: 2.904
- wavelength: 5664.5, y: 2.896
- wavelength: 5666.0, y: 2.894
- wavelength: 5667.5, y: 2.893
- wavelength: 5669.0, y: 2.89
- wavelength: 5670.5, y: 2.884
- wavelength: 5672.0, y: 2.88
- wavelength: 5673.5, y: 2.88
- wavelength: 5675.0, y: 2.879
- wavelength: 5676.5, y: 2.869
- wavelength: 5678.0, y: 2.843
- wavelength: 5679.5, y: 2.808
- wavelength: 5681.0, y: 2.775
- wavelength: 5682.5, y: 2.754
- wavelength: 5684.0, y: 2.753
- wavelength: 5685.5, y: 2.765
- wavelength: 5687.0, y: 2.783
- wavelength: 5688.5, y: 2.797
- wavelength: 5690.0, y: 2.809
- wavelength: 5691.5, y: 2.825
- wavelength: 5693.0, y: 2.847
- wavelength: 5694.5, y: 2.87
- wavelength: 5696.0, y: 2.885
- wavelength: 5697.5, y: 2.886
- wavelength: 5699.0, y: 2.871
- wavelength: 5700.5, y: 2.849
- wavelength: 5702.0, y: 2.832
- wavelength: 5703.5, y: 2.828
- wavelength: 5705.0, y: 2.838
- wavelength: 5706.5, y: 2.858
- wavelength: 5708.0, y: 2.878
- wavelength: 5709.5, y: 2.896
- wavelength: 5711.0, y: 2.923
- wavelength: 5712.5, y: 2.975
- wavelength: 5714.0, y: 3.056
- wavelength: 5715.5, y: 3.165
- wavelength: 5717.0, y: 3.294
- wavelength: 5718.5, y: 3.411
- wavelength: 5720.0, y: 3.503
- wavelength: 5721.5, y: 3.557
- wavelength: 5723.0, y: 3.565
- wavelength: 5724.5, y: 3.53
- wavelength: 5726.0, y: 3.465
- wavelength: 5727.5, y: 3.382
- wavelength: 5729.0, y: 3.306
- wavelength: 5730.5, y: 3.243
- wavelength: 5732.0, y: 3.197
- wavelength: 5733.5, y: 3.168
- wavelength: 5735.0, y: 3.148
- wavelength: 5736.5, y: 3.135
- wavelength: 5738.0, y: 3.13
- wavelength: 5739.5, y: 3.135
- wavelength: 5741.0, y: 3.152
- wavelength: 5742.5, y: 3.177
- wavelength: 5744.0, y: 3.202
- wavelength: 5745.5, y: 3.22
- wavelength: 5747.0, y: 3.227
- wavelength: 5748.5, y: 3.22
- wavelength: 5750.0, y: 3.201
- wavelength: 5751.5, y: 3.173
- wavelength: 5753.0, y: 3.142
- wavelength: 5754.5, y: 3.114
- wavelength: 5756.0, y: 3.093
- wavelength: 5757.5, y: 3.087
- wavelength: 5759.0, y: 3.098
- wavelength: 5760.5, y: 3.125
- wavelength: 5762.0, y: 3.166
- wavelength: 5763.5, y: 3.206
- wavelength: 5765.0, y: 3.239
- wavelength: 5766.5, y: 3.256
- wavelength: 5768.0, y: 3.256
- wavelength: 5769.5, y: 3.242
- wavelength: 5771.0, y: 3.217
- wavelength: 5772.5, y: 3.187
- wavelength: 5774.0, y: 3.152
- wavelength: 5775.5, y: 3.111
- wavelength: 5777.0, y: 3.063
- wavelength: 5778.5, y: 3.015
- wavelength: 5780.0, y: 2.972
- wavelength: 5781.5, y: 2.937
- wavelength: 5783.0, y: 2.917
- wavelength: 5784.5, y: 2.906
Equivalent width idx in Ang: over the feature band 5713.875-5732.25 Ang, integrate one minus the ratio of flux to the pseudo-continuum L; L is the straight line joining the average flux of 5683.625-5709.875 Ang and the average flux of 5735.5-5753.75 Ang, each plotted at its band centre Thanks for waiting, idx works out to -2.1 Ang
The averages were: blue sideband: 2.84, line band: 3.37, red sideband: 3.18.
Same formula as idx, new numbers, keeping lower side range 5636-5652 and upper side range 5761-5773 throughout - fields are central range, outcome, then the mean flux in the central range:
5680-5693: 1.01 Ang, 2.79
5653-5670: 0.31 Ang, 2.91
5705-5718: 0.34 Ang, 3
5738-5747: -0.05 Ang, 3.18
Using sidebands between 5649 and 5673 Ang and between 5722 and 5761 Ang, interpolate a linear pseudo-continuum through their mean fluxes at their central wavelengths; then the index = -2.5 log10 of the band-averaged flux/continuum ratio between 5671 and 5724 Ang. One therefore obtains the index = 0.03 mag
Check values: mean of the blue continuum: 2.9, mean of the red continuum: 3.22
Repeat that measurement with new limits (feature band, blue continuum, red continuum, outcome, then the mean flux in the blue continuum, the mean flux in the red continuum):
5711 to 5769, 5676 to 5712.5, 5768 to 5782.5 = -0.08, 2.84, 3.1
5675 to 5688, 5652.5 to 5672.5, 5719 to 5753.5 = 0.07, 2.9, 3.27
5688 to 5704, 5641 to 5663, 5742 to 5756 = 0.07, 2.9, 3.18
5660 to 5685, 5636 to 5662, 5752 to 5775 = 0.04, 2.92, 3.17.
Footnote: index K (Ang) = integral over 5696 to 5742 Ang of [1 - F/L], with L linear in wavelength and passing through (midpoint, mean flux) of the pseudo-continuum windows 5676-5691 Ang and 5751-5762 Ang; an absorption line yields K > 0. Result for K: -2.8 Ang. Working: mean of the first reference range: 2.79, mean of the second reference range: 3.12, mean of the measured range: 3.14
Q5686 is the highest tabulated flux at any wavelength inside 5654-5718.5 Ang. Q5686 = 3.411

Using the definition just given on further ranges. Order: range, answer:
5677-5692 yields 2.843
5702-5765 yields 3.565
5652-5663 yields 2.927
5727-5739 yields 3.382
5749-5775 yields 3.256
